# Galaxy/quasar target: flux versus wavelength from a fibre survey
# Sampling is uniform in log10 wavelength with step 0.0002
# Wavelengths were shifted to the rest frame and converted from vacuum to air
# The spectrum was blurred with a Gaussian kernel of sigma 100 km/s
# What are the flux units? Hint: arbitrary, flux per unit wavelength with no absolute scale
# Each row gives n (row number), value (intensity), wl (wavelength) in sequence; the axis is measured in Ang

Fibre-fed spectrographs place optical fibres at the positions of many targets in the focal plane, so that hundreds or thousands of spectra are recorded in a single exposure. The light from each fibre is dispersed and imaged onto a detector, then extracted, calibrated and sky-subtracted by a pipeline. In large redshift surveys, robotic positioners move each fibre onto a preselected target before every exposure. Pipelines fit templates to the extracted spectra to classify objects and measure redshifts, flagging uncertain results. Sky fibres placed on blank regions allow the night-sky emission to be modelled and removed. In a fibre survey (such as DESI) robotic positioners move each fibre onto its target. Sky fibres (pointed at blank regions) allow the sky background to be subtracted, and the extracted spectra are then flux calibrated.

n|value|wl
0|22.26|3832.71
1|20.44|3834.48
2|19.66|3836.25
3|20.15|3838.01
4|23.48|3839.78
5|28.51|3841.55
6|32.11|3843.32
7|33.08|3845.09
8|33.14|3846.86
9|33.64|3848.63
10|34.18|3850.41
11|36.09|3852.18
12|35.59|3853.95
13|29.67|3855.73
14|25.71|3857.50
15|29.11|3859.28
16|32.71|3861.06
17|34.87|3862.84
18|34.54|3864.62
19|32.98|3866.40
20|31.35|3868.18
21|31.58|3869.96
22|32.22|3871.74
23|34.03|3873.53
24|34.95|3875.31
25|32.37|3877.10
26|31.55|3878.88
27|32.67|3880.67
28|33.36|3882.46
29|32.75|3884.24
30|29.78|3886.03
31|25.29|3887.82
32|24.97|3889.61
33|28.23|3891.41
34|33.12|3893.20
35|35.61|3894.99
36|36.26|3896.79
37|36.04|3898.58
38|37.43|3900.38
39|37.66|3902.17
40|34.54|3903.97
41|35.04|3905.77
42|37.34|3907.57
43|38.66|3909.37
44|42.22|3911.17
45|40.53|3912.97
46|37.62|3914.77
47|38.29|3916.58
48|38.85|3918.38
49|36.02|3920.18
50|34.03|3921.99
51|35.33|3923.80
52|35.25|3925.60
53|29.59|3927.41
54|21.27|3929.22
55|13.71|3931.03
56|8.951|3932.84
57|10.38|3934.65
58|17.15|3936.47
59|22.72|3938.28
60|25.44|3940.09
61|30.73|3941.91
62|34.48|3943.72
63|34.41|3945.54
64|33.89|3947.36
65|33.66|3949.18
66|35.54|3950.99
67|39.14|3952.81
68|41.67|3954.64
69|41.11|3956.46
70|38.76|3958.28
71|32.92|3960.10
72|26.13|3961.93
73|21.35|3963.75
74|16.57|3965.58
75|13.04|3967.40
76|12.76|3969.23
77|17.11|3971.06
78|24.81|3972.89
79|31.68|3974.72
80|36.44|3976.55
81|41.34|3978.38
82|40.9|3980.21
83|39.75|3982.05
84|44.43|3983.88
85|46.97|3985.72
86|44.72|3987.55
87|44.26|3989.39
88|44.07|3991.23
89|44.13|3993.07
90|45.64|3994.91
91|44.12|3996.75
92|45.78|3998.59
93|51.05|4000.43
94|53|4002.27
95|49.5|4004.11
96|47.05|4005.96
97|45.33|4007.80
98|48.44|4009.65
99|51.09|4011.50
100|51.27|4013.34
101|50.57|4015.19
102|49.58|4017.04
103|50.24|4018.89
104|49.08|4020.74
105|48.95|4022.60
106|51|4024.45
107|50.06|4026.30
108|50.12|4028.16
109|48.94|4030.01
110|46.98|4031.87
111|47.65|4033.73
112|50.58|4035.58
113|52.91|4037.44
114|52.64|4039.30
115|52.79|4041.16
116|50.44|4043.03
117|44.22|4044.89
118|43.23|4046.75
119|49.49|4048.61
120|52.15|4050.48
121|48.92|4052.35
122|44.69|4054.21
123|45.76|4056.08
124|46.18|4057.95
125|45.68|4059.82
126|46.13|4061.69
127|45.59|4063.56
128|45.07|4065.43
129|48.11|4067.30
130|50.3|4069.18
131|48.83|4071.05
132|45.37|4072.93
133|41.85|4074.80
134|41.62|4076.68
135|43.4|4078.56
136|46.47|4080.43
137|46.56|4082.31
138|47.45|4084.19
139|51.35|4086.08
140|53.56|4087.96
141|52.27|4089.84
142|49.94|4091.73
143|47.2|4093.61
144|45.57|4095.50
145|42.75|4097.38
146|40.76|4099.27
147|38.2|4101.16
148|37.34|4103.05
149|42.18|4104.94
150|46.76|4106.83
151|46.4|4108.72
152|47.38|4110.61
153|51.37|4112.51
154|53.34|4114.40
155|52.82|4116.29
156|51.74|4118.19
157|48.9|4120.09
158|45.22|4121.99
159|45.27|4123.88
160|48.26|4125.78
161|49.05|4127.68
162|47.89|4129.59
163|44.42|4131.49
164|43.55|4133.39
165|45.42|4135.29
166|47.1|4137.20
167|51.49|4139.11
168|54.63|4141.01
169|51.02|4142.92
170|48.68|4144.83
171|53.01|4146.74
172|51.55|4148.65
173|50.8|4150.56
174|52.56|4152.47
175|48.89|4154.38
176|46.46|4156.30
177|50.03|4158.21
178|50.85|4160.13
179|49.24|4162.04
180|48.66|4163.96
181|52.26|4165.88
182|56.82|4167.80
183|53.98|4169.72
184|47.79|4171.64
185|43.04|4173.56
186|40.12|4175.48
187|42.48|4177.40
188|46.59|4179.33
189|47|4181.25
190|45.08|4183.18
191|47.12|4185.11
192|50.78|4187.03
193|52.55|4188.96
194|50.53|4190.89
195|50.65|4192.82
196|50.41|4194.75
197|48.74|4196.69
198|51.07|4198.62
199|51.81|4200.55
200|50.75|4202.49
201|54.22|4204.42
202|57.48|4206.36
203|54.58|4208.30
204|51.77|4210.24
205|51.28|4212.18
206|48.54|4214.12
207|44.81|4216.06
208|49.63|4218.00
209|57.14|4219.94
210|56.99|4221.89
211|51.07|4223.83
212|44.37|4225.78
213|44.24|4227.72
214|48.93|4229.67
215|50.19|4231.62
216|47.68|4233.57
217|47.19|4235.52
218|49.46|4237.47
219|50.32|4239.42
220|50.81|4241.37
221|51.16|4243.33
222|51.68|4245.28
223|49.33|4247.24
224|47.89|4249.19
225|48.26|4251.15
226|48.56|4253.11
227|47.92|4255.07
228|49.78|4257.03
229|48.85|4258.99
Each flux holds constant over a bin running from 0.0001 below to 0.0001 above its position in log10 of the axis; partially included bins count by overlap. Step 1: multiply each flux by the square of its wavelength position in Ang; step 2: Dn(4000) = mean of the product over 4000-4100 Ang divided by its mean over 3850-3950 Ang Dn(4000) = 1.64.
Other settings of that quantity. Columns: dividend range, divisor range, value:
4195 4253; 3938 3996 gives 1.68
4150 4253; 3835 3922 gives 1.77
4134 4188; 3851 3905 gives 1.73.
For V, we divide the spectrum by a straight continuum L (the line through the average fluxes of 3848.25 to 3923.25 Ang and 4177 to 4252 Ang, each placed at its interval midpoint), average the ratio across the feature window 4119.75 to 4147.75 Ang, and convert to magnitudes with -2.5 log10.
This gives -0.05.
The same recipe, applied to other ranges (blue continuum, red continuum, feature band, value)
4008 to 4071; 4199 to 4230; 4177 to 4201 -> 0.041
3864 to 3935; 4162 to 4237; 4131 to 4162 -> -0.065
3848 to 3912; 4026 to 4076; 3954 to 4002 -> 0.162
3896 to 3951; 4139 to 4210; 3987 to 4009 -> -0.247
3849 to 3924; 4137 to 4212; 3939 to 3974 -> 0.283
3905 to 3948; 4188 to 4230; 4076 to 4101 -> -0.108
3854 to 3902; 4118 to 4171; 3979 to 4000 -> -0.123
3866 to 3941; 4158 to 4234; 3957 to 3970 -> 0.424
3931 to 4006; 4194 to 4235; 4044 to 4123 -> -0.122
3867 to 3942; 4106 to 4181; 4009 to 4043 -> -0.240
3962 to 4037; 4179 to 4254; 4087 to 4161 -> -0.031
